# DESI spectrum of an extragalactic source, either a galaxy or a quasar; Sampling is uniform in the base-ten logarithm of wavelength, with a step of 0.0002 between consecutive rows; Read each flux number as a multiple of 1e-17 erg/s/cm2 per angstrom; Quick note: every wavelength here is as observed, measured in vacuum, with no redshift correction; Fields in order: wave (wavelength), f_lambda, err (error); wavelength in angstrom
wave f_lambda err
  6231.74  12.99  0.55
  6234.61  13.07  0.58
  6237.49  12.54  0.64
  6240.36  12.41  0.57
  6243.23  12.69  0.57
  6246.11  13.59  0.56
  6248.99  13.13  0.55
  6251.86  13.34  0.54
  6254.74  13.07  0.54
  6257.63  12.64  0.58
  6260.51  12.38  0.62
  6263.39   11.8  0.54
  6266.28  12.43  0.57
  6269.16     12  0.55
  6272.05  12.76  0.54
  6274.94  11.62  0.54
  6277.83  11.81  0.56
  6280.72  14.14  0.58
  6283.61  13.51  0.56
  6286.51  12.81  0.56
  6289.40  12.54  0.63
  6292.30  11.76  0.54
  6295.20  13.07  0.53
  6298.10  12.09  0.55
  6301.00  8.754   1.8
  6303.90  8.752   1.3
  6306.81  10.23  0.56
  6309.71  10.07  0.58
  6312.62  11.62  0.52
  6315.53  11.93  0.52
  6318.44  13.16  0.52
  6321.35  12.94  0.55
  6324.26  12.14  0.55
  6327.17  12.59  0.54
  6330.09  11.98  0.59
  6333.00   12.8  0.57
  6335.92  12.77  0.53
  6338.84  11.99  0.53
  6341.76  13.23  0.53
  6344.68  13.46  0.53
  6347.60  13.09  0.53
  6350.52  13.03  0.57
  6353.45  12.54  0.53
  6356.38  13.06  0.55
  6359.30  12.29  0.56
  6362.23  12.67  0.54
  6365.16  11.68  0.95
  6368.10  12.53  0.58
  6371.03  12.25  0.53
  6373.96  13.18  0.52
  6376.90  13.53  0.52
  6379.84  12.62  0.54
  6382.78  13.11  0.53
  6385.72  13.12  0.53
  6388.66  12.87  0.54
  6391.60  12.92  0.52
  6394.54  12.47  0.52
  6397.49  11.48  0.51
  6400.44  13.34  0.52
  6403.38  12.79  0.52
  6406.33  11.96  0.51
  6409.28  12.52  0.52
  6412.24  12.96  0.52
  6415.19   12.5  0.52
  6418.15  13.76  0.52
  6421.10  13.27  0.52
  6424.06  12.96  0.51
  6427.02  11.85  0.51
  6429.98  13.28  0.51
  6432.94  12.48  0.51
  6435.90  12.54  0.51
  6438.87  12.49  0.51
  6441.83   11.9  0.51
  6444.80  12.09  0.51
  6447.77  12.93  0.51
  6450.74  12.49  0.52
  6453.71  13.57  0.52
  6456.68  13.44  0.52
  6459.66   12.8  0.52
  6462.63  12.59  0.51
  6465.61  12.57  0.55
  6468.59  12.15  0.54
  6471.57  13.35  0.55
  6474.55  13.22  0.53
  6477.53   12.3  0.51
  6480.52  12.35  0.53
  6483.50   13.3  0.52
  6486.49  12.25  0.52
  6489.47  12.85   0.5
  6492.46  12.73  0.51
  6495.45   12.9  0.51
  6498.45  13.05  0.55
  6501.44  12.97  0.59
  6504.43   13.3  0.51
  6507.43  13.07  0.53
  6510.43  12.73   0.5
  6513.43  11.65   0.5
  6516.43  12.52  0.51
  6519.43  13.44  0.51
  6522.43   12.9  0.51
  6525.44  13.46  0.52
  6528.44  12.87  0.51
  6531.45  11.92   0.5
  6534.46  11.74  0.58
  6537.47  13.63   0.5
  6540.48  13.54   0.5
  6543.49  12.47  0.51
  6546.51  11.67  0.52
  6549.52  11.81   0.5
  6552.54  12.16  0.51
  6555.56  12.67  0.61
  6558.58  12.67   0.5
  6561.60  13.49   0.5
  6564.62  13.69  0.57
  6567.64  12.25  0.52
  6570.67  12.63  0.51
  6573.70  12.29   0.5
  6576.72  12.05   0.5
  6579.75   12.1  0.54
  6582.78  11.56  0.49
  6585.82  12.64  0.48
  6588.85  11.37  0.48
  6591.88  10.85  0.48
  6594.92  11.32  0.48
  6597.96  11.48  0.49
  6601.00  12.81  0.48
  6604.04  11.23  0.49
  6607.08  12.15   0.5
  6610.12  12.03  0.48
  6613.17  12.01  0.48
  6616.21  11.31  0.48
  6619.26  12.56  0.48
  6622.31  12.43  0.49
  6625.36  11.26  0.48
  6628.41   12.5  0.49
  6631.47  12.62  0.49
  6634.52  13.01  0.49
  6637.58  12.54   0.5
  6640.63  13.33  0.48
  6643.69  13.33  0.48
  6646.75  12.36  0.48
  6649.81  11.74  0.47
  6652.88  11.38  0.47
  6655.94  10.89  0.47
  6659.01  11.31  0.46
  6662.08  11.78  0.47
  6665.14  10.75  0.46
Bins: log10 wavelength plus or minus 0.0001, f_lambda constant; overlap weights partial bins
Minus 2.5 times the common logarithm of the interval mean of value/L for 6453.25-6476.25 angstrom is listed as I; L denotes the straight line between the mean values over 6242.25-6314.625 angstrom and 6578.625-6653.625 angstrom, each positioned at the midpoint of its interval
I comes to -0.07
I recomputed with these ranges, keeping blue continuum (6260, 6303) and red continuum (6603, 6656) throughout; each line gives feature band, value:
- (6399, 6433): -0.055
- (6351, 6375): -0.030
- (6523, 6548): -0.042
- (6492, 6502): -0.063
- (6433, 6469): -0.039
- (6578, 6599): 0.052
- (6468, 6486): -0.051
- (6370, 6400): -0.052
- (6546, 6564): -0.029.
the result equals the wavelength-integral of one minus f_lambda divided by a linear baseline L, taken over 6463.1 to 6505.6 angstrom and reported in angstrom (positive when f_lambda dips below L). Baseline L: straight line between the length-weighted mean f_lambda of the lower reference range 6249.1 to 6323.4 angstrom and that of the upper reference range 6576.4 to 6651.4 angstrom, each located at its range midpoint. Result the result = -2.49 angstrom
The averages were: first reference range 12.1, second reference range 12.1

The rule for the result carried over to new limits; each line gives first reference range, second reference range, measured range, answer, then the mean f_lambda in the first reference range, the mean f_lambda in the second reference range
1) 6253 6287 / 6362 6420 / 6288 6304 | 1.6 angstrom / 12.6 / 12.7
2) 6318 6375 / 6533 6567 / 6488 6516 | -0.3 angstrom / 12.7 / 12.7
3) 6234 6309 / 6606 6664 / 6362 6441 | -3.3 angstrom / 12.2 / 12.1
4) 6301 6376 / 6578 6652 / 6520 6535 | -0.7 angstrom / 12.2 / 12.1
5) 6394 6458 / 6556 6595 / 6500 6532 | -1.0 angstrom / 12.7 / 12.3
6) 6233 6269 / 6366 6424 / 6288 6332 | 4.0 angstrom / 12.7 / 12.8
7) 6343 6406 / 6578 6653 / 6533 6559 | -0.4 angstrom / 12.8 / 12.1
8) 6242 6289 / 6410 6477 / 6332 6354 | -0.2 angstrom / 12.7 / 12.8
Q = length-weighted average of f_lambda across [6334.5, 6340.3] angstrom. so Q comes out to 12.4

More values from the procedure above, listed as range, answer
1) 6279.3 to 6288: 13.5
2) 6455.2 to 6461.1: 13.1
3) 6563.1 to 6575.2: 12.7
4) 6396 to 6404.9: 12.5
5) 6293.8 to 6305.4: 10.7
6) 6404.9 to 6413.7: 12.5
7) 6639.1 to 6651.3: 12.7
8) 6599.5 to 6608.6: 12.1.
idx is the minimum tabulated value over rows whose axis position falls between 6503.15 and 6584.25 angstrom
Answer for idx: 11.56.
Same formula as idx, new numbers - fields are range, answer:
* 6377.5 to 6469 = 11.48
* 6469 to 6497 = 12.25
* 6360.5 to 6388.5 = 11.68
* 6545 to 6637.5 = 10.85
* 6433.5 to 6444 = 11.9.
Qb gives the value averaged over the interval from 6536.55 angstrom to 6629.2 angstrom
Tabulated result 12.2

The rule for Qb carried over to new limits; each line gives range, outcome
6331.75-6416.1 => 12.7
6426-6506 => 12.7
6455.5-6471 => 12.7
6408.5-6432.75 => 12.9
